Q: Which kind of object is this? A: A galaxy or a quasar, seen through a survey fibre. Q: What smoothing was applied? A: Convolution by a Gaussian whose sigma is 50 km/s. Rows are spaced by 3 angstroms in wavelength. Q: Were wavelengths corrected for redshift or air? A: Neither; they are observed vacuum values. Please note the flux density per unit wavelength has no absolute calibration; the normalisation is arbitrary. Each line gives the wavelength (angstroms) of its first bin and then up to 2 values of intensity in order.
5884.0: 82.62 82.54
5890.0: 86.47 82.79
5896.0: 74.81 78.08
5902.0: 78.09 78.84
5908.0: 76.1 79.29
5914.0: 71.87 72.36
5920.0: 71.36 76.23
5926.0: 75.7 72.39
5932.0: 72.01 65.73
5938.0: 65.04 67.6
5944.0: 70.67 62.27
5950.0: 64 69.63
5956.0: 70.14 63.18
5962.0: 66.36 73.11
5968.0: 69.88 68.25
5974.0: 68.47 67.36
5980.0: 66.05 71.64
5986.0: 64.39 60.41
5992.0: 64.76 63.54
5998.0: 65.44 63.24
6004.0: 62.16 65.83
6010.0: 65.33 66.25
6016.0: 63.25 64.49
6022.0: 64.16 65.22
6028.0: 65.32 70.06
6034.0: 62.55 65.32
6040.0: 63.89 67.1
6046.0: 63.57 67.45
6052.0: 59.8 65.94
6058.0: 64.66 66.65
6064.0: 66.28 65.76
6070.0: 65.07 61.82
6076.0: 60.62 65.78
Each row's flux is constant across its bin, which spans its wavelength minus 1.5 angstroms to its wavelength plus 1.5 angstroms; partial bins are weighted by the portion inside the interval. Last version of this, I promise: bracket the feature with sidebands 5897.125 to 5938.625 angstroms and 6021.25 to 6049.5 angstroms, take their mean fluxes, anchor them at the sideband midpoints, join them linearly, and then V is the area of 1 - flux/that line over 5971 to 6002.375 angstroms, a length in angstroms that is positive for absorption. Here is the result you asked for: 1.5 angstroms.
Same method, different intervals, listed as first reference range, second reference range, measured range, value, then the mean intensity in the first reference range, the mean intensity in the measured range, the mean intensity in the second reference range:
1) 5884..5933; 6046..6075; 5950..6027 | 4.89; 77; 66.1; 64.7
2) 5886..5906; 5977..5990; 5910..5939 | 1.31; 80.2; 72.2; 66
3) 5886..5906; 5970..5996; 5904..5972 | 2.70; 80.2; 70.5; 66.1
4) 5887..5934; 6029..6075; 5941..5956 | 1.29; 76.5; 67.1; 65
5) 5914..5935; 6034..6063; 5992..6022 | 1.36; 72.7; 64.4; 64.8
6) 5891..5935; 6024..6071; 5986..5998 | 1.05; 75.5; 63.4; 65.3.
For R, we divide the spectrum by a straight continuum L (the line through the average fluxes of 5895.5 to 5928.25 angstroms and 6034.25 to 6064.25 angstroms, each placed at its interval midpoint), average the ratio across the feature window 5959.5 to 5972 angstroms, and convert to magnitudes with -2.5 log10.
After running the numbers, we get 0.04 mag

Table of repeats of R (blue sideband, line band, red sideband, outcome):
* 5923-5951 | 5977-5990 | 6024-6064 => 0.02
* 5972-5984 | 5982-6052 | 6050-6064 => 0.03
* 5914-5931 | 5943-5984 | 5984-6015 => 0.01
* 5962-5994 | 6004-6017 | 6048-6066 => 0.02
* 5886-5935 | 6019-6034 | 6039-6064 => 0.02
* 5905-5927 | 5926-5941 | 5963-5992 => 0.05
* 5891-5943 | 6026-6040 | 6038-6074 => 0.01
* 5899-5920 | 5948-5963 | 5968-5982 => 0.06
